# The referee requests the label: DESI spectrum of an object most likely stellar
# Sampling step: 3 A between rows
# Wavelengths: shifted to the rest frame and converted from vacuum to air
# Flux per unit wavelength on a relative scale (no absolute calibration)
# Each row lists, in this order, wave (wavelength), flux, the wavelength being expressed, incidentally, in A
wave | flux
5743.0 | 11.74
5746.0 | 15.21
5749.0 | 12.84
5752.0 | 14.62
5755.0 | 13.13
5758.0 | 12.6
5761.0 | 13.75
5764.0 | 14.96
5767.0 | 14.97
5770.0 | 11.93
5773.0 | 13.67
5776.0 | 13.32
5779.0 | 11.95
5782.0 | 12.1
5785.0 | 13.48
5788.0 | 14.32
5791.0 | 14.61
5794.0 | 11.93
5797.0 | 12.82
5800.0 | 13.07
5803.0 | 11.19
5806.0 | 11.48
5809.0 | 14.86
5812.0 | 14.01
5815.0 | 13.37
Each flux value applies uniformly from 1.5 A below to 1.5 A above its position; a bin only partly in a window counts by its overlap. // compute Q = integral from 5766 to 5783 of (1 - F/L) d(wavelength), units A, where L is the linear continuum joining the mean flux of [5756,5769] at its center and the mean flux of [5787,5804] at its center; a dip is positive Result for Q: 0.82 A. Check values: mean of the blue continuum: 14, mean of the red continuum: 13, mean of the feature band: 13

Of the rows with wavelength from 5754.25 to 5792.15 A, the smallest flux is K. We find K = 11.93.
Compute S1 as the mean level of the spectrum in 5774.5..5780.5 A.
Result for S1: 12.6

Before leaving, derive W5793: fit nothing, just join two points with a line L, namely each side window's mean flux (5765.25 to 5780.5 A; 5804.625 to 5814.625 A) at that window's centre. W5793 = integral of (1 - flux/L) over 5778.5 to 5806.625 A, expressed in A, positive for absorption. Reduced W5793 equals 1.2 A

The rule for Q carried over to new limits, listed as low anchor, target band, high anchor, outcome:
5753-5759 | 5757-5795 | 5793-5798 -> -2.0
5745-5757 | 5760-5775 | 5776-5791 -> -0.4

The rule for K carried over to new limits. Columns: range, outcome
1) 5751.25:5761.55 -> 12.6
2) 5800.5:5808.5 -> 11.19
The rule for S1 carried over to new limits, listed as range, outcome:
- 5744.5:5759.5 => 13.7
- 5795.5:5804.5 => 12.4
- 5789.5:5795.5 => 13.3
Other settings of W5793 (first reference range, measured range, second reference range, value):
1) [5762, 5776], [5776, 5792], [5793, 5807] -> -0.3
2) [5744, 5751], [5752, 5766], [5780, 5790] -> -0.1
